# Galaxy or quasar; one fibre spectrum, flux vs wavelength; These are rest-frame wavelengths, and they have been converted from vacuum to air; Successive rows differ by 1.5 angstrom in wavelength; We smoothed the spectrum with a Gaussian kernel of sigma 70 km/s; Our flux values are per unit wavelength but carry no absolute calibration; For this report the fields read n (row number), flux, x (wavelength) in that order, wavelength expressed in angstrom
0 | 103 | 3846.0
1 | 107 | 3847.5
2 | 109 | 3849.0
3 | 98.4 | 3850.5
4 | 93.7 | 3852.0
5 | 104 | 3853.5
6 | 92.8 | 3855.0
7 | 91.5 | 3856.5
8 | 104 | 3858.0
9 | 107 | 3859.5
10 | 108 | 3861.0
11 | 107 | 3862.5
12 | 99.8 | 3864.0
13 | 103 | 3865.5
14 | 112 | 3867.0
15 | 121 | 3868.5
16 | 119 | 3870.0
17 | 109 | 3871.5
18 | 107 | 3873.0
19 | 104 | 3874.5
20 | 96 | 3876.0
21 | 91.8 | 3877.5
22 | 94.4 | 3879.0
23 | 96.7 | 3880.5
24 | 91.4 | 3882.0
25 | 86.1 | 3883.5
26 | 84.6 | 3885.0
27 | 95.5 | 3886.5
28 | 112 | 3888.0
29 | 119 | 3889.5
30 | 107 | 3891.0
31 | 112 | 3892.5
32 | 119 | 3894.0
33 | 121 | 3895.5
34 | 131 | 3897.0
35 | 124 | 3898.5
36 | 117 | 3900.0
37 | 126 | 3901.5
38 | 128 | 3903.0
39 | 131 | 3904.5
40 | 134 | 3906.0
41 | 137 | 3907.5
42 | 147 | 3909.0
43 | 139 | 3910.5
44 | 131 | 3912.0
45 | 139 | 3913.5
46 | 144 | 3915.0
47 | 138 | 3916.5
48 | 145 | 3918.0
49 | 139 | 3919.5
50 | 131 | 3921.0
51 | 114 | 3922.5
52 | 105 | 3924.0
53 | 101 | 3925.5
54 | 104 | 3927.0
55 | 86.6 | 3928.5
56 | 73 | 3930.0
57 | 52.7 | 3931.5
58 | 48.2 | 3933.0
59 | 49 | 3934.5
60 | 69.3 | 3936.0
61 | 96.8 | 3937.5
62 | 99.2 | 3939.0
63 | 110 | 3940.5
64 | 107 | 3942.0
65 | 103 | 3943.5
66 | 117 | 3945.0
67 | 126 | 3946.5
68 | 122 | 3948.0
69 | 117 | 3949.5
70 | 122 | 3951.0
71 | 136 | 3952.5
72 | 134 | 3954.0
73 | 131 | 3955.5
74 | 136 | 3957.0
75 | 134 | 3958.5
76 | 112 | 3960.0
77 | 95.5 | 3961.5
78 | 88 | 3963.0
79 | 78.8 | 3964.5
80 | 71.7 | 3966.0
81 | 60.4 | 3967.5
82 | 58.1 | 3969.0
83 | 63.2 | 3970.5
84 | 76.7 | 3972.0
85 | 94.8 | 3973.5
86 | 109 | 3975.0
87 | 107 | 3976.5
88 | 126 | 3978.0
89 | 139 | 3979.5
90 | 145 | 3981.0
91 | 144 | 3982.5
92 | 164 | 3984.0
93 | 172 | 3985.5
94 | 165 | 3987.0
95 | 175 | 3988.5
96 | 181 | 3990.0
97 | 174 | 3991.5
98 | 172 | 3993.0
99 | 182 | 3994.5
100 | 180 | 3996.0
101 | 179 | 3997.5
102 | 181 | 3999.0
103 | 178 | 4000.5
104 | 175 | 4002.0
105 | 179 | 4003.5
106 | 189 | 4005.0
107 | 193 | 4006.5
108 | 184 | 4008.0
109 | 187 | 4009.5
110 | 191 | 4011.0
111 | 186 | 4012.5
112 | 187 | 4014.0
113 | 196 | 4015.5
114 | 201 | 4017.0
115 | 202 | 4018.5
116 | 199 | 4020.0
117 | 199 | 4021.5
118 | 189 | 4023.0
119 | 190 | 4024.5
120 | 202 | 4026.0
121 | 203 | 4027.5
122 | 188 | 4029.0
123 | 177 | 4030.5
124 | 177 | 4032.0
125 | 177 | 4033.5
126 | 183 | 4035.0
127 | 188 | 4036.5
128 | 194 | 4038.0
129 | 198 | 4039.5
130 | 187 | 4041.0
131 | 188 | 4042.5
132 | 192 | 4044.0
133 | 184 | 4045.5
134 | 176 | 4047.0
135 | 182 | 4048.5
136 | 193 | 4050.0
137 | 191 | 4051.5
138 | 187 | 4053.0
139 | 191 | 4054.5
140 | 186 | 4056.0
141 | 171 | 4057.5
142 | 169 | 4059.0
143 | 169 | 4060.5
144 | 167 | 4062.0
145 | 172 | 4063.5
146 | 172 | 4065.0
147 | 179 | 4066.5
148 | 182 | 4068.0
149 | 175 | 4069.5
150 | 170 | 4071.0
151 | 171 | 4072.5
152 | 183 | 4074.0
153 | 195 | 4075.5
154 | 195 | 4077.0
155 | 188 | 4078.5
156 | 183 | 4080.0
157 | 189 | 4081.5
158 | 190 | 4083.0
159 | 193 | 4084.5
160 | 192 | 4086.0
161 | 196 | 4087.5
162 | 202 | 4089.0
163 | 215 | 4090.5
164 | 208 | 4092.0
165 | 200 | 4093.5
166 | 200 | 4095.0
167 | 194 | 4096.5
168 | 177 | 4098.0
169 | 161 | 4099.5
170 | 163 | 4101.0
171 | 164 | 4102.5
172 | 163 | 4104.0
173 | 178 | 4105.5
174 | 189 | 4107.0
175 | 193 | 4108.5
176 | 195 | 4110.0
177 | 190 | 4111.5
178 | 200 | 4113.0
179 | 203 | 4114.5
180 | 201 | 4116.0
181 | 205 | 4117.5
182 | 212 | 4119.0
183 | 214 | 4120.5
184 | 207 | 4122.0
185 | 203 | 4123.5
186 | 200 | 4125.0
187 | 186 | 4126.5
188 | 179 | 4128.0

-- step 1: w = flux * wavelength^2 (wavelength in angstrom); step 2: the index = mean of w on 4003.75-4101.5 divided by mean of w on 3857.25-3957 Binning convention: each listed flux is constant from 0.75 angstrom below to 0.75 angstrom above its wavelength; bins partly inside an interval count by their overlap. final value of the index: 1.8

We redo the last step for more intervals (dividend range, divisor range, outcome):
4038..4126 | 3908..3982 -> 1.87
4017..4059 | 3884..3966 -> 1.77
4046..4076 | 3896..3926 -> 1.48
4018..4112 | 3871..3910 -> 1.80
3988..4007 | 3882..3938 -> 1.68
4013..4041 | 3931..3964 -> 1.90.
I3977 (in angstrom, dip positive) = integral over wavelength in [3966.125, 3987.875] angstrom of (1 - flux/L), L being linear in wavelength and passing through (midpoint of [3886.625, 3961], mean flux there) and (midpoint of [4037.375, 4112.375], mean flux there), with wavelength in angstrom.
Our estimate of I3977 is 4.0 angstrom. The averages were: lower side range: 116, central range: 115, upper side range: 185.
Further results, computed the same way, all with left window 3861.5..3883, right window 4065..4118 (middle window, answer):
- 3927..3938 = 4.94 angstrom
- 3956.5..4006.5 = 3.41 angstrom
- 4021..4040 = -2.90 angstrom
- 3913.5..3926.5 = -0.60 angstrom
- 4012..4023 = -2.49 angstrom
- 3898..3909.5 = -1.45 angstrom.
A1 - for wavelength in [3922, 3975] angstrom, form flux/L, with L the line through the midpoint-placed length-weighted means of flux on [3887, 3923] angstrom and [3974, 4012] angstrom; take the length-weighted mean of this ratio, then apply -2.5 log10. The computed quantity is 0.45 mag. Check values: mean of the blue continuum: 128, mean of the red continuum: 166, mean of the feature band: 97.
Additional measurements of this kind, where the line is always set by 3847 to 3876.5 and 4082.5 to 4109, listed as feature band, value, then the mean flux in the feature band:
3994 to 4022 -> -0.20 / 188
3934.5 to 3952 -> 0.25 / 106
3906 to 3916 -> -0.14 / 139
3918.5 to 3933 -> 0.27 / 98.7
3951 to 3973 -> 0.37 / 99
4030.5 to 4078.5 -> -0.06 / 182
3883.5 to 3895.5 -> 0.08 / 107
